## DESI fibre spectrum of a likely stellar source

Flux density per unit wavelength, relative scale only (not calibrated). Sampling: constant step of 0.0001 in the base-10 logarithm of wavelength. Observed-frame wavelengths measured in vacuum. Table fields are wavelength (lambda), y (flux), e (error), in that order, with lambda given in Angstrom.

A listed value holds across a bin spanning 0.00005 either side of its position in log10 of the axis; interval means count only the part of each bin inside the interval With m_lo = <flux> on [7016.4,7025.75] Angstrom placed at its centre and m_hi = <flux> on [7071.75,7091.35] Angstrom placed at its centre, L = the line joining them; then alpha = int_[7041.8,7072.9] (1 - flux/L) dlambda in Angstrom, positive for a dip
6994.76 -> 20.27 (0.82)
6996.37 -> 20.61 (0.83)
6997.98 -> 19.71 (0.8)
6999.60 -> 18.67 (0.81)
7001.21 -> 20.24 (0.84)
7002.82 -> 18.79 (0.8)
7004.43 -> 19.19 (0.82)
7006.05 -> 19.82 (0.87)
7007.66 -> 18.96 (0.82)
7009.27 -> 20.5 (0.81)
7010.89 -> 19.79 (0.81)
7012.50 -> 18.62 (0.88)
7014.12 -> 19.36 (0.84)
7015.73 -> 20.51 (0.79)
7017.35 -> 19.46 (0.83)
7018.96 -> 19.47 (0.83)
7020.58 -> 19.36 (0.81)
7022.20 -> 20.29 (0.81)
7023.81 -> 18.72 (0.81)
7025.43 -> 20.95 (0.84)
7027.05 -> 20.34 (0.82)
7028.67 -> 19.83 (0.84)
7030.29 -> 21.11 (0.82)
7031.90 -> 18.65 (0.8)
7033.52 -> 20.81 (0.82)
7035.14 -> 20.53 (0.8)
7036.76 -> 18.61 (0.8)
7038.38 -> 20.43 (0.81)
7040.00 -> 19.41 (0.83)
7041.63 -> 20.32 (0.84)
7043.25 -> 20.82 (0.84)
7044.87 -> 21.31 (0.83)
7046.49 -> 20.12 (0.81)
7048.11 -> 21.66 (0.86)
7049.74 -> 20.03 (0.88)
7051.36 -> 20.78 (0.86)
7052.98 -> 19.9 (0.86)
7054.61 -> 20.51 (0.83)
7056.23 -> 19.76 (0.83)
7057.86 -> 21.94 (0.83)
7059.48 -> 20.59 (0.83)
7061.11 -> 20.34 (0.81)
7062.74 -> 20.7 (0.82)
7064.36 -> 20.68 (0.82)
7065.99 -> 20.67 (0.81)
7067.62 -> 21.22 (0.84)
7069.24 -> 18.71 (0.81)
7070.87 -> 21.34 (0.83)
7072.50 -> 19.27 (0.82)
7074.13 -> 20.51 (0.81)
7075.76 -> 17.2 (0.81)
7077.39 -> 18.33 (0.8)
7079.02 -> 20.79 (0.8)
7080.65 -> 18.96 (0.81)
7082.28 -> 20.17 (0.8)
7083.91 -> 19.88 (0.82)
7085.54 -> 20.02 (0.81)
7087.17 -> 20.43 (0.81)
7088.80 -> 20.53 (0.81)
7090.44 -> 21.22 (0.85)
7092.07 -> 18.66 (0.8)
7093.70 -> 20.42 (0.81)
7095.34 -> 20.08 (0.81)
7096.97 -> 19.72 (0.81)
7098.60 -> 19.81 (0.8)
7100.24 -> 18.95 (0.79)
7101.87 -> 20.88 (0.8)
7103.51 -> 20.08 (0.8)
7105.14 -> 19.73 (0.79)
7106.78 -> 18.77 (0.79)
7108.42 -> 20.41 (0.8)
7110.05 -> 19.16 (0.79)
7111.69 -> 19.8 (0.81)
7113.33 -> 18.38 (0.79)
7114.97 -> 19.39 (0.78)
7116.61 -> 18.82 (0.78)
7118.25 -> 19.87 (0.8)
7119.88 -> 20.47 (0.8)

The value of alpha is -1.3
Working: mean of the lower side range 19.7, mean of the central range 20.6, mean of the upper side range 19.8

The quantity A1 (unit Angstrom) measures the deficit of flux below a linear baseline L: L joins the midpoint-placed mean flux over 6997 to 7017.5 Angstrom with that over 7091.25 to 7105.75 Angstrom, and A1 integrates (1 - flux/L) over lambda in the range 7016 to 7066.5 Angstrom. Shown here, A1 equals -1.62 Angstrom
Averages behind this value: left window 19.5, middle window 20.3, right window 19.8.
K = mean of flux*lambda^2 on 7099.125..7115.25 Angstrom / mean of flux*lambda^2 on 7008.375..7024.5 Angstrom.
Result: 1.0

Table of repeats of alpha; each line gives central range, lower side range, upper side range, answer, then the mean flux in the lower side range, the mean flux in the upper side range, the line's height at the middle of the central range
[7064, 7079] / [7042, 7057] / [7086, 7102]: 0.37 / 20.5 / 20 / 20.3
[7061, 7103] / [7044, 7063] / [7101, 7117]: 0.22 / 20.6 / 19.6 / 20.1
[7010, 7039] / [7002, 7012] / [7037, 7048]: 0.16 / 19.5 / 20.4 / 19.9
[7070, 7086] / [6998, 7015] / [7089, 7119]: -0.02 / 19.4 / 19.7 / 19.6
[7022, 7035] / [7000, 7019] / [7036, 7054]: -0.09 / 19.6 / 20.3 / 20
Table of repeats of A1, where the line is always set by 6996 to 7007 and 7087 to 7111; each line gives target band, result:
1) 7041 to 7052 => -0.6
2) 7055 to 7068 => -0.6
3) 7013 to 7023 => -0.1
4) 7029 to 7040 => -0.2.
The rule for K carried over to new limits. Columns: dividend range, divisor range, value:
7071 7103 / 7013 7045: 1.01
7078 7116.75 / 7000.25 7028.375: 1.03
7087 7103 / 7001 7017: 1.05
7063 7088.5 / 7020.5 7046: 1.00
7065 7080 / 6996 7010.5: 1.03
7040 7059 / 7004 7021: 1.06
